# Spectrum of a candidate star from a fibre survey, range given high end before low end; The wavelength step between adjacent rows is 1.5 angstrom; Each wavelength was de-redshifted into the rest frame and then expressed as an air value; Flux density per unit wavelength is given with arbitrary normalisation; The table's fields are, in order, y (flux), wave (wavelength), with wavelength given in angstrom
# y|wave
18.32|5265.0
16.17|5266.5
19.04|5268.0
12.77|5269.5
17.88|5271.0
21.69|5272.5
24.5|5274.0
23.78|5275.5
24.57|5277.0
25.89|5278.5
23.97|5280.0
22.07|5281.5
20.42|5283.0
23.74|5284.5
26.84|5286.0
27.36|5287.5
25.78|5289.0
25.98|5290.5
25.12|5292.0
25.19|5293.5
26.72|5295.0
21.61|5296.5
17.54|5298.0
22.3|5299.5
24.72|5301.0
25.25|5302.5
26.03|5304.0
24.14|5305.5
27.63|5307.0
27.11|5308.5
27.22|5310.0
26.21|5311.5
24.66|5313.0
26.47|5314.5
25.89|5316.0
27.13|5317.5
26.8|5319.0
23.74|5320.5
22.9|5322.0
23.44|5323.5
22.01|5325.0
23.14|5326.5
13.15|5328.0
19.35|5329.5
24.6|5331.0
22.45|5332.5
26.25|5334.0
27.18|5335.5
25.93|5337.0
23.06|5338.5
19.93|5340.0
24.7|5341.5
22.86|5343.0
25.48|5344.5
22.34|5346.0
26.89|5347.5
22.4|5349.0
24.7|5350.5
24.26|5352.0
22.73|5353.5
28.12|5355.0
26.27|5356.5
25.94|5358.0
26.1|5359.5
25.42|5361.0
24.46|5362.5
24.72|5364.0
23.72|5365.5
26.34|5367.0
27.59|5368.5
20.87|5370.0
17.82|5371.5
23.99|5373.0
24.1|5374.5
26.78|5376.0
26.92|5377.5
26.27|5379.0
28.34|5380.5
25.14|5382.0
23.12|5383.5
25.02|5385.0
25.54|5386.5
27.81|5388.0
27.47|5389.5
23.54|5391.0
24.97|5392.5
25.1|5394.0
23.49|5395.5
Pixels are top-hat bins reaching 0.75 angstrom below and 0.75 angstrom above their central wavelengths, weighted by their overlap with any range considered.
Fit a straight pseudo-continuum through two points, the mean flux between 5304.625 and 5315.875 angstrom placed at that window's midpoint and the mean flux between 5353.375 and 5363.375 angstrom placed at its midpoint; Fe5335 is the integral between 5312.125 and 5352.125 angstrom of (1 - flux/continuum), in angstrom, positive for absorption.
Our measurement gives 3.42 angstrom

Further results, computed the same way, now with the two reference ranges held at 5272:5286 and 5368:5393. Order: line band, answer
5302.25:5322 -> -1.5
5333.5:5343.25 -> 0.0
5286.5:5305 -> -0.5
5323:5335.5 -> 1.1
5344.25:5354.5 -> 0.2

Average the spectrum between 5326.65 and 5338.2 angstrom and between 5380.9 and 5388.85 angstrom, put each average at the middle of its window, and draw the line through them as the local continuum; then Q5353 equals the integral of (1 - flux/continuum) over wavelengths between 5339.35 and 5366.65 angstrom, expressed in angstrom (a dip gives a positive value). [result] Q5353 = -0.8 angstrom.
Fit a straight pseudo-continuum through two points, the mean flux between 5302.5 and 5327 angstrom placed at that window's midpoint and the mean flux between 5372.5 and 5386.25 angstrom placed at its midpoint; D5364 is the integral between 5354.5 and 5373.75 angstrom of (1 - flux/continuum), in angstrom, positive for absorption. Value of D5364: 0.6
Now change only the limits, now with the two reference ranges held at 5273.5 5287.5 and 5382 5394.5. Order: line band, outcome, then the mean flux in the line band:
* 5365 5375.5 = 0.65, 23.6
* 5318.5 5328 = 0.71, 22.8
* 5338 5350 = 0.65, 23.5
